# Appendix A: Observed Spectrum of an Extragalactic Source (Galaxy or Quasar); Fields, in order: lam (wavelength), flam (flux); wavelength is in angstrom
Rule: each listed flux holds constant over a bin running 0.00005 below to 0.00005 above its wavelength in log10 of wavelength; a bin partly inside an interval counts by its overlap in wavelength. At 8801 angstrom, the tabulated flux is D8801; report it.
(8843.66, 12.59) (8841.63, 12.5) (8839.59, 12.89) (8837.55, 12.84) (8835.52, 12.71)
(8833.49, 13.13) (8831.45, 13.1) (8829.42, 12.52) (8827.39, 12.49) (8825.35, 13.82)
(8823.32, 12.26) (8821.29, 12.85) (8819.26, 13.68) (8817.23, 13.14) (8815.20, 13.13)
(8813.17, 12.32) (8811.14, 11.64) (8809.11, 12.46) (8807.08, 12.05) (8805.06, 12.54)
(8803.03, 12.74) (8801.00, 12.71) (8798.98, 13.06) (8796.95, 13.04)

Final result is 12.71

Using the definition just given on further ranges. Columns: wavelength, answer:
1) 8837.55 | 12.84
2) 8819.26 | 13.68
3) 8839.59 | 12.89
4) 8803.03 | 12.74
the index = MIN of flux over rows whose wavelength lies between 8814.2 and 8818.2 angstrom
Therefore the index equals 13.13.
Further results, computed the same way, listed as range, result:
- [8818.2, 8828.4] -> 12.26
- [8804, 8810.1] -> 12.05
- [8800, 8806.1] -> 12.54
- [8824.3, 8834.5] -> 12.49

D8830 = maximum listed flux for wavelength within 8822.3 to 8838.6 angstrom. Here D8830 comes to 13.82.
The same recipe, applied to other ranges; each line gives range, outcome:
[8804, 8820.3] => 13.68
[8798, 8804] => 13.06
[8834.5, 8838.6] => 12.84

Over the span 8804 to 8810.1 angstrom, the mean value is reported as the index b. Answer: 12.4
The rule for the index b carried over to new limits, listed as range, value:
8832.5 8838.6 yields 12.9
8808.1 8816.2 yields 12.4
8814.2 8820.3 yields 13.3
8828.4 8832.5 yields 12.8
